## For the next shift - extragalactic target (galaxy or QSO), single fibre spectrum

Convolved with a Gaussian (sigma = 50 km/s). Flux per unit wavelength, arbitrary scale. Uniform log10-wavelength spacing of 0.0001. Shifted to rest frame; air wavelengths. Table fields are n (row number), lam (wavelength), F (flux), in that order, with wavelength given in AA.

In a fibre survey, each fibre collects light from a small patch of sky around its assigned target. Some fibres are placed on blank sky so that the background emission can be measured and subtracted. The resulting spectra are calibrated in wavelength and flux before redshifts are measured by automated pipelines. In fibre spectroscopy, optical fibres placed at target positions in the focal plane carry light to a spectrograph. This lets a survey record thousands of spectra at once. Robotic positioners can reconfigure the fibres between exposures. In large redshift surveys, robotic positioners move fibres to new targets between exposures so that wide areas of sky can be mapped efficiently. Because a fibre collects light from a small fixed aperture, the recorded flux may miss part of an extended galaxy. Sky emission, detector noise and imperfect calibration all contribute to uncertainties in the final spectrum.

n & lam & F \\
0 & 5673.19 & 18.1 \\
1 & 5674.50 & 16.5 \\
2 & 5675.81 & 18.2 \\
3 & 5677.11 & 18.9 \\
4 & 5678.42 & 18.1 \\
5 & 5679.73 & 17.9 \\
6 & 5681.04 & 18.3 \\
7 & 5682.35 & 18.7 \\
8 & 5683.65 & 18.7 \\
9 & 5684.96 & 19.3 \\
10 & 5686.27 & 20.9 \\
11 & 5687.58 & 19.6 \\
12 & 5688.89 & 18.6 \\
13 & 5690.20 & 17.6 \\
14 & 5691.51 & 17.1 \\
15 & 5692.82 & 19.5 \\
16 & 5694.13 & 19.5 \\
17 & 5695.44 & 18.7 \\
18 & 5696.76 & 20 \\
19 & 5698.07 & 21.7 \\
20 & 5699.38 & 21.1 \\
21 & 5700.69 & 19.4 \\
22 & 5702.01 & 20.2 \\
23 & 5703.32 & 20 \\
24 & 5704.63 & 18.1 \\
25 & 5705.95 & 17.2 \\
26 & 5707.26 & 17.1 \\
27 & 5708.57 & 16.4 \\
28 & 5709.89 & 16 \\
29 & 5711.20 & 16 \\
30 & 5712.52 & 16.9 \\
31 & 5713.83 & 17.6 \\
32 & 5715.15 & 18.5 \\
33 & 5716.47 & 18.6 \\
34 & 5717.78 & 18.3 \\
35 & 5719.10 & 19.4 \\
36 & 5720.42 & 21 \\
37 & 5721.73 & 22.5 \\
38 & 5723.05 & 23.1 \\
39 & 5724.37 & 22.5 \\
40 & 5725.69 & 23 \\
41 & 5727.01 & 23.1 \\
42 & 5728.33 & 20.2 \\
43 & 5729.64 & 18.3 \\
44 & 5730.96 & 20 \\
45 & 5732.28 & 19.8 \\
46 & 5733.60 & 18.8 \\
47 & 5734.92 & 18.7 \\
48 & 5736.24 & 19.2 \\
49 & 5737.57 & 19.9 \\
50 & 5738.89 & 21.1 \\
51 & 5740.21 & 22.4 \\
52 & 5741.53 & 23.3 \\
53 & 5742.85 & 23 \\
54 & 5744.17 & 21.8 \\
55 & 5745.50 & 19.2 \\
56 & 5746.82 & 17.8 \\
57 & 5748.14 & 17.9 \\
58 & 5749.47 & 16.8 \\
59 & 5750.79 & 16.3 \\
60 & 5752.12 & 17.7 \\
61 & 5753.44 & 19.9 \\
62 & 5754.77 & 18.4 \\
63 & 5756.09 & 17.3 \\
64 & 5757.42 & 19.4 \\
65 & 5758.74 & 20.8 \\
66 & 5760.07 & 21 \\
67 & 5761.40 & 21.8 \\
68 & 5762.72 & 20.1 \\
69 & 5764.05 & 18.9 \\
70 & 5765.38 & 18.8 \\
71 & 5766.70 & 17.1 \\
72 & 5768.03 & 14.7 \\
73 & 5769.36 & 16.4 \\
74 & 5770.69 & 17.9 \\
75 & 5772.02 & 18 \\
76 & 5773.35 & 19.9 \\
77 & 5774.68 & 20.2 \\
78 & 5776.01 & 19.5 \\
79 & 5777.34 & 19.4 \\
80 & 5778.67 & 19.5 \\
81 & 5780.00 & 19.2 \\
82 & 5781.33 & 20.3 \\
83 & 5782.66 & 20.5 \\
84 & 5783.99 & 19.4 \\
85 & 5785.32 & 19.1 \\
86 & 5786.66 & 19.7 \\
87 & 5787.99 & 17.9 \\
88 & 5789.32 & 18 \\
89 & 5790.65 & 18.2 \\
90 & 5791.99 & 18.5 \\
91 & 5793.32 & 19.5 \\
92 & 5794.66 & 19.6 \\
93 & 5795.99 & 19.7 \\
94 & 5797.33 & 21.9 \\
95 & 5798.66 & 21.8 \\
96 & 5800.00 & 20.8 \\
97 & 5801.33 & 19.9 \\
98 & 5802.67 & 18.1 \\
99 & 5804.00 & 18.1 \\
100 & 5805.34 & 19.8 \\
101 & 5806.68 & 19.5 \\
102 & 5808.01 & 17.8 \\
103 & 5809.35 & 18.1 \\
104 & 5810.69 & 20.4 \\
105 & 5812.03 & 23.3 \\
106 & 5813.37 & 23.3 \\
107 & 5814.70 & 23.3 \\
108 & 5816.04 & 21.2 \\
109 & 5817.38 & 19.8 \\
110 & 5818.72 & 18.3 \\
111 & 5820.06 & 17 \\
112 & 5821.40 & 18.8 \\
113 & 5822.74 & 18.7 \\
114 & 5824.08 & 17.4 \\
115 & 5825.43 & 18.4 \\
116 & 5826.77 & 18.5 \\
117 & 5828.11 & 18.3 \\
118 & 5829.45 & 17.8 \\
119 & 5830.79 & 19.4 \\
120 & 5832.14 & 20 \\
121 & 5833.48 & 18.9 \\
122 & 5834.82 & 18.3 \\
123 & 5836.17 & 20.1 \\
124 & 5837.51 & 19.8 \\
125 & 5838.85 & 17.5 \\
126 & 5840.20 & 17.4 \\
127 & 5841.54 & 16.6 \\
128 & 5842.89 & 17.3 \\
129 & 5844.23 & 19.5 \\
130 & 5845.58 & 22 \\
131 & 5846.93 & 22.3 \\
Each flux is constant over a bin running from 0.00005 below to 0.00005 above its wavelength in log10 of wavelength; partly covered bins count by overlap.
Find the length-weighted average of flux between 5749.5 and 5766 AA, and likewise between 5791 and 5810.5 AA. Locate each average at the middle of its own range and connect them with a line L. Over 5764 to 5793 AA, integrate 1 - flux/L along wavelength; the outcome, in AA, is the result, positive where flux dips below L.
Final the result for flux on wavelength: 0.9 AA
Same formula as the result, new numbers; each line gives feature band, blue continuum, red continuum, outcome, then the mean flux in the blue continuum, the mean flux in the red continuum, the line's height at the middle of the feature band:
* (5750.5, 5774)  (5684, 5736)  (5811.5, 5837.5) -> 0.97 AA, 19.3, 19.5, 19.4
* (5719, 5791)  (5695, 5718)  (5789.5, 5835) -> -2.69 AA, 18.4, 19.5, 18.9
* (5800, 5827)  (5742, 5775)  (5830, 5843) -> -1.27 AA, 18.9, 18.6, 18.7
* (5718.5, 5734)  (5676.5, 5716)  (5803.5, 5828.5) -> -1.82 AA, 18.6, 19.5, 18.8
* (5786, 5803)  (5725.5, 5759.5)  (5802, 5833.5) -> -0.06 AA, 19.7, 19.4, 19.5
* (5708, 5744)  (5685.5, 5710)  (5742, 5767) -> -1.63 AA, 18.9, 19.2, 19.1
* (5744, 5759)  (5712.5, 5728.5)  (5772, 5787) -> 1.19 AA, 20.5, 19.6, 20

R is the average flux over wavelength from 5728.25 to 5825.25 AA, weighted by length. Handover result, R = 19.4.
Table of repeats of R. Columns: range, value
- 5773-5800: 19.6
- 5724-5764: 19.9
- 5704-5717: 17.2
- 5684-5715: 18.6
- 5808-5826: 19.8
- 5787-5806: 19.4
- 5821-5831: 18.4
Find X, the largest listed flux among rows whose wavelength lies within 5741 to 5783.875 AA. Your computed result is 23.3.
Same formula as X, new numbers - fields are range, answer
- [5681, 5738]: 23.1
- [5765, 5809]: 21.9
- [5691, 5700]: 21.7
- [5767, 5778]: 20.2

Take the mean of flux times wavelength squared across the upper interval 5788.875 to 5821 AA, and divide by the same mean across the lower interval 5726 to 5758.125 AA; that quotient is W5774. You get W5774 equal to 1.03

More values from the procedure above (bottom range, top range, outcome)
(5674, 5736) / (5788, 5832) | 1.05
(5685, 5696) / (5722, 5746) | 1.12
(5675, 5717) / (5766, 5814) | 1.07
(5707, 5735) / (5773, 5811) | 1.03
